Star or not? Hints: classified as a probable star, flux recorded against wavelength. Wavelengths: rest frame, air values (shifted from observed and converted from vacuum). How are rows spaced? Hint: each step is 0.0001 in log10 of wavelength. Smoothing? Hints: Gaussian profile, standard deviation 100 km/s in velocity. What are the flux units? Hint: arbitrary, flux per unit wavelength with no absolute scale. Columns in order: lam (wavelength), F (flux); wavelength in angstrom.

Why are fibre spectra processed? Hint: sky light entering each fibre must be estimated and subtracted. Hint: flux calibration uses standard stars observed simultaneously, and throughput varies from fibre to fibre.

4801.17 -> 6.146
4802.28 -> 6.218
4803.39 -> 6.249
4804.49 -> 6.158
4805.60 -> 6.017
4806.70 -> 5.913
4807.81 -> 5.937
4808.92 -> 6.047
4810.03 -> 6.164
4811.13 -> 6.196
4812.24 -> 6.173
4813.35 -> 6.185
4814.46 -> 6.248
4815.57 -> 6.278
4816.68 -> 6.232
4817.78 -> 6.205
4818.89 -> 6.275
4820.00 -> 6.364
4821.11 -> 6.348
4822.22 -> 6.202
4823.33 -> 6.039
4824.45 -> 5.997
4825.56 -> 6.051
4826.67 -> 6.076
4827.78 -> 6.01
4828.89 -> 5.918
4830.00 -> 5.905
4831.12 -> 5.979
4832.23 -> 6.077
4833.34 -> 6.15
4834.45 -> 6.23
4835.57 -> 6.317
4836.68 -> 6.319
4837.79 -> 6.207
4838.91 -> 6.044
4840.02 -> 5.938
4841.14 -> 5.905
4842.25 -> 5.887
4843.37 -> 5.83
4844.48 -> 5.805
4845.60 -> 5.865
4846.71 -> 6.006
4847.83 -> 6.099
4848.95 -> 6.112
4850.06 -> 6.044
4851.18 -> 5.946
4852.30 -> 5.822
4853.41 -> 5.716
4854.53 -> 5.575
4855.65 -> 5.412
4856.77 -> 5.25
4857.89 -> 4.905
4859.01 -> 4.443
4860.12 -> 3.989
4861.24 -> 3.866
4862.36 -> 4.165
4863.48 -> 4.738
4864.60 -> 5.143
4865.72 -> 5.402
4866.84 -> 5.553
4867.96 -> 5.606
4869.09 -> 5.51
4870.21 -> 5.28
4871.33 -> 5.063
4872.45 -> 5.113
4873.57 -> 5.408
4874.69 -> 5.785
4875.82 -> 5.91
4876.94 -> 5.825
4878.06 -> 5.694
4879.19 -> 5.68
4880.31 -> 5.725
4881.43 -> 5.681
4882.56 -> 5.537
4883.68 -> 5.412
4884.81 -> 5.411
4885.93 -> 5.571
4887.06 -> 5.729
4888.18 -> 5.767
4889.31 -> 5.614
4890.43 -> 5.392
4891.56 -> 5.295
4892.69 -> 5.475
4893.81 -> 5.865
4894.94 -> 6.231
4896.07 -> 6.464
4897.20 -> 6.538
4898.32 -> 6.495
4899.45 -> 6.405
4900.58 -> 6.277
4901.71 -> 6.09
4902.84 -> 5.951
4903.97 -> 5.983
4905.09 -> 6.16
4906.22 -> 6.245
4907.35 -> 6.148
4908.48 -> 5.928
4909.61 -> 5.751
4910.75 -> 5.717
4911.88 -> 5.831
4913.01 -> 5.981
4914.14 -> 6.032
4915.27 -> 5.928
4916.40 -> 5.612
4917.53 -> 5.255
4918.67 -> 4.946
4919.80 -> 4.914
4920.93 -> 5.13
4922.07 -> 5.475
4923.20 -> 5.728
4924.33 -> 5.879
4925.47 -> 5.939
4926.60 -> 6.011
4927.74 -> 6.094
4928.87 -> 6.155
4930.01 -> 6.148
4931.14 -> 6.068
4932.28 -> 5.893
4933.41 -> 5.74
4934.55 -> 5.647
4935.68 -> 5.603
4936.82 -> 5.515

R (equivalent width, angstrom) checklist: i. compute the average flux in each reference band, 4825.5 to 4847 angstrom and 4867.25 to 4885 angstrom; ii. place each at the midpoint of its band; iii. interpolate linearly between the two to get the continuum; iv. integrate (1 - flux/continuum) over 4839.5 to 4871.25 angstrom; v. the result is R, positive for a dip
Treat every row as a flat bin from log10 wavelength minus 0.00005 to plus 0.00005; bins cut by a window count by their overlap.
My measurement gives 2.1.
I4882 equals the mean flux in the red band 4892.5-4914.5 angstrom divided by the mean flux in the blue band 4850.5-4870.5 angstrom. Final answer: 1.19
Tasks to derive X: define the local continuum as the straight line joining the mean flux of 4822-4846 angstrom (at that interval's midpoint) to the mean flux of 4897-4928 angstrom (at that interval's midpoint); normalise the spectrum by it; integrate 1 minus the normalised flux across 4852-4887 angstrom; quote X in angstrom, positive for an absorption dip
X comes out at 3.8 angstrom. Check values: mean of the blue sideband 6.03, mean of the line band 5.3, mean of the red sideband 5.86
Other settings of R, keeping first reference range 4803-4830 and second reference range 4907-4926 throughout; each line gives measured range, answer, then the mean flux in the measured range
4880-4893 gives 0.6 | 5.55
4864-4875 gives 0.9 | 5.38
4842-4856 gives 0.3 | 5.86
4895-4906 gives -1.0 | 6.26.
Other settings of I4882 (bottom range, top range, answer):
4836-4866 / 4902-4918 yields 1.07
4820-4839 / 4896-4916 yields 1.00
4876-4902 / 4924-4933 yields 1.03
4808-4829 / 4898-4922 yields 0.95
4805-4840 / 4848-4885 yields 0.87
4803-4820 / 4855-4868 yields 0.79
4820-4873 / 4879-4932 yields 1.03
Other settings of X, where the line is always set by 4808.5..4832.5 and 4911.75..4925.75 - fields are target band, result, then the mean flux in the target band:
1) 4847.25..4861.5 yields 1.4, 5.35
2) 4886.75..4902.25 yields -0.7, 5.98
